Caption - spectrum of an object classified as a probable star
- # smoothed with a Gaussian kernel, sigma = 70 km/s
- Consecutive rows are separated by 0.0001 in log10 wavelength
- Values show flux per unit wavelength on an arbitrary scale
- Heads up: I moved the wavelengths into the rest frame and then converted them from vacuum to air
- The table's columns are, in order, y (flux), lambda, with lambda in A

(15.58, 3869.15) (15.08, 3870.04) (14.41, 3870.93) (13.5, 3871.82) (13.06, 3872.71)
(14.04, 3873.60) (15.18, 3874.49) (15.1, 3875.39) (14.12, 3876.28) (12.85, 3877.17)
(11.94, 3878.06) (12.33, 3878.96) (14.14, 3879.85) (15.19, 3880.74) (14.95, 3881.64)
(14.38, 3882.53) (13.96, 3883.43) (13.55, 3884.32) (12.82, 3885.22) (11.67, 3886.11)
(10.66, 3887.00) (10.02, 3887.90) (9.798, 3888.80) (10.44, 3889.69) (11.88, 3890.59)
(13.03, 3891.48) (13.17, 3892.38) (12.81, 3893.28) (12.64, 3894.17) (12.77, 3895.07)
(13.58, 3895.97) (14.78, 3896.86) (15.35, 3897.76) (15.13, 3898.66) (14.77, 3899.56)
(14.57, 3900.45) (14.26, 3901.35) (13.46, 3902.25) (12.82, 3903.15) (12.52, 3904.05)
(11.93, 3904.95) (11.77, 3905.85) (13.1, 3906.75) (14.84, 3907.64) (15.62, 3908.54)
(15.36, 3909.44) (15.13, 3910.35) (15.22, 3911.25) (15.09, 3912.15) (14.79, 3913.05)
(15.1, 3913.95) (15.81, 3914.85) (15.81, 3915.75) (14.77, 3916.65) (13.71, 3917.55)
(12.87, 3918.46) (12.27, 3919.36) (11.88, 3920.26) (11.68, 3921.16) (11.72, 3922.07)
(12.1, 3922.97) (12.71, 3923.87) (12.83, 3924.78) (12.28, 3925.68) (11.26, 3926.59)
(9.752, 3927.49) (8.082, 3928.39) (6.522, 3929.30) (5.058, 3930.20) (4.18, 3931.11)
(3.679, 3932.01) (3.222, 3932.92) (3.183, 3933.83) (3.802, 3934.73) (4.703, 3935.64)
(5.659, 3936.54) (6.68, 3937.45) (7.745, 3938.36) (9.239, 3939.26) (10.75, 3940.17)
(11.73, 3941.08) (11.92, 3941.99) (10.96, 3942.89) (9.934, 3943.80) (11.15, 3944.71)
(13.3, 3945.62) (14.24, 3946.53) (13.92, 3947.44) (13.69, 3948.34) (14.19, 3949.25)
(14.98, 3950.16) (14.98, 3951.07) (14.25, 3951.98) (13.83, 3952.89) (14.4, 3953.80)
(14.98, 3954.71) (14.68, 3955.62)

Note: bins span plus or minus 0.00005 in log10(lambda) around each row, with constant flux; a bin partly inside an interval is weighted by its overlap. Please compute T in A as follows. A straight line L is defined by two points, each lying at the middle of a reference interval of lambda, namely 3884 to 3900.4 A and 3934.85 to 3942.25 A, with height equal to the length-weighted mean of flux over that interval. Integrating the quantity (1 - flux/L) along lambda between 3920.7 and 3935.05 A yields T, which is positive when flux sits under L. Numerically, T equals 1.75 A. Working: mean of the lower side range 12.8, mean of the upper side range 8.25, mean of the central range 8.29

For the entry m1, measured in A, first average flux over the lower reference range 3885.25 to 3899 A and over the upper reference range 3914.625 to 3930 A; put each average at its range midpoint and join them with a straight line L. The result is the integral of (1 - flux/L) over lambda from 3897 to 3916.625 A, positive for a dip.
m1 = -3.5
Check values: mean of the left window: 12.5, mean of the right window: 12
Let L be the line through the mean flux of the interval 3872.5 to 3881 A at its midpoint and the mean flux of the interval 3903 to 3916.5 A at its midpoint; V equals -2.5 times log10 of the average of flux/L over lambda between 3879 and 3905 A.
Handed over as 0.07 mag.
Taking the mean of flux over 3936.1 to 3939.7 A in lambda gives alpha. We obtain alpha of 7.33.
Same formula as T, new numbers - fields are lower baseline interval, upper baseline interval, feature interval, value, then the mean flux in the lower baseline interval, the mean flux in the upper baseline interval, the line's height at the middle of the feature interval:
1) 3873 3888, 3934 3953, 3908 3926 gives -2.8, 13.4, 10.9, 11.9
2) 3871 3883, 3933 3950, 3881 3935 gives -0.7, 13.9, 9.77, 11.9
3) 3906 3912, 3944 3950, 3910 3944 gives 9.2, 14.7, 13.3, 14.1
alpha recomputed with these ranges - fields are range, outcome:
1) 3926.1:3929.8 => 8.88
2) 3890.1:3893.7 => 12.7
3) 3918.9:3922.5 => 11.9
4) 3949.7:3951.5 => 15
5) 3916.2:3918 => 14.3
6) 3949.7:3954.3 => 14.5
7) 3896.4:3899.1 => 15.1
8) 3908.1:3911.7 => 15.3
